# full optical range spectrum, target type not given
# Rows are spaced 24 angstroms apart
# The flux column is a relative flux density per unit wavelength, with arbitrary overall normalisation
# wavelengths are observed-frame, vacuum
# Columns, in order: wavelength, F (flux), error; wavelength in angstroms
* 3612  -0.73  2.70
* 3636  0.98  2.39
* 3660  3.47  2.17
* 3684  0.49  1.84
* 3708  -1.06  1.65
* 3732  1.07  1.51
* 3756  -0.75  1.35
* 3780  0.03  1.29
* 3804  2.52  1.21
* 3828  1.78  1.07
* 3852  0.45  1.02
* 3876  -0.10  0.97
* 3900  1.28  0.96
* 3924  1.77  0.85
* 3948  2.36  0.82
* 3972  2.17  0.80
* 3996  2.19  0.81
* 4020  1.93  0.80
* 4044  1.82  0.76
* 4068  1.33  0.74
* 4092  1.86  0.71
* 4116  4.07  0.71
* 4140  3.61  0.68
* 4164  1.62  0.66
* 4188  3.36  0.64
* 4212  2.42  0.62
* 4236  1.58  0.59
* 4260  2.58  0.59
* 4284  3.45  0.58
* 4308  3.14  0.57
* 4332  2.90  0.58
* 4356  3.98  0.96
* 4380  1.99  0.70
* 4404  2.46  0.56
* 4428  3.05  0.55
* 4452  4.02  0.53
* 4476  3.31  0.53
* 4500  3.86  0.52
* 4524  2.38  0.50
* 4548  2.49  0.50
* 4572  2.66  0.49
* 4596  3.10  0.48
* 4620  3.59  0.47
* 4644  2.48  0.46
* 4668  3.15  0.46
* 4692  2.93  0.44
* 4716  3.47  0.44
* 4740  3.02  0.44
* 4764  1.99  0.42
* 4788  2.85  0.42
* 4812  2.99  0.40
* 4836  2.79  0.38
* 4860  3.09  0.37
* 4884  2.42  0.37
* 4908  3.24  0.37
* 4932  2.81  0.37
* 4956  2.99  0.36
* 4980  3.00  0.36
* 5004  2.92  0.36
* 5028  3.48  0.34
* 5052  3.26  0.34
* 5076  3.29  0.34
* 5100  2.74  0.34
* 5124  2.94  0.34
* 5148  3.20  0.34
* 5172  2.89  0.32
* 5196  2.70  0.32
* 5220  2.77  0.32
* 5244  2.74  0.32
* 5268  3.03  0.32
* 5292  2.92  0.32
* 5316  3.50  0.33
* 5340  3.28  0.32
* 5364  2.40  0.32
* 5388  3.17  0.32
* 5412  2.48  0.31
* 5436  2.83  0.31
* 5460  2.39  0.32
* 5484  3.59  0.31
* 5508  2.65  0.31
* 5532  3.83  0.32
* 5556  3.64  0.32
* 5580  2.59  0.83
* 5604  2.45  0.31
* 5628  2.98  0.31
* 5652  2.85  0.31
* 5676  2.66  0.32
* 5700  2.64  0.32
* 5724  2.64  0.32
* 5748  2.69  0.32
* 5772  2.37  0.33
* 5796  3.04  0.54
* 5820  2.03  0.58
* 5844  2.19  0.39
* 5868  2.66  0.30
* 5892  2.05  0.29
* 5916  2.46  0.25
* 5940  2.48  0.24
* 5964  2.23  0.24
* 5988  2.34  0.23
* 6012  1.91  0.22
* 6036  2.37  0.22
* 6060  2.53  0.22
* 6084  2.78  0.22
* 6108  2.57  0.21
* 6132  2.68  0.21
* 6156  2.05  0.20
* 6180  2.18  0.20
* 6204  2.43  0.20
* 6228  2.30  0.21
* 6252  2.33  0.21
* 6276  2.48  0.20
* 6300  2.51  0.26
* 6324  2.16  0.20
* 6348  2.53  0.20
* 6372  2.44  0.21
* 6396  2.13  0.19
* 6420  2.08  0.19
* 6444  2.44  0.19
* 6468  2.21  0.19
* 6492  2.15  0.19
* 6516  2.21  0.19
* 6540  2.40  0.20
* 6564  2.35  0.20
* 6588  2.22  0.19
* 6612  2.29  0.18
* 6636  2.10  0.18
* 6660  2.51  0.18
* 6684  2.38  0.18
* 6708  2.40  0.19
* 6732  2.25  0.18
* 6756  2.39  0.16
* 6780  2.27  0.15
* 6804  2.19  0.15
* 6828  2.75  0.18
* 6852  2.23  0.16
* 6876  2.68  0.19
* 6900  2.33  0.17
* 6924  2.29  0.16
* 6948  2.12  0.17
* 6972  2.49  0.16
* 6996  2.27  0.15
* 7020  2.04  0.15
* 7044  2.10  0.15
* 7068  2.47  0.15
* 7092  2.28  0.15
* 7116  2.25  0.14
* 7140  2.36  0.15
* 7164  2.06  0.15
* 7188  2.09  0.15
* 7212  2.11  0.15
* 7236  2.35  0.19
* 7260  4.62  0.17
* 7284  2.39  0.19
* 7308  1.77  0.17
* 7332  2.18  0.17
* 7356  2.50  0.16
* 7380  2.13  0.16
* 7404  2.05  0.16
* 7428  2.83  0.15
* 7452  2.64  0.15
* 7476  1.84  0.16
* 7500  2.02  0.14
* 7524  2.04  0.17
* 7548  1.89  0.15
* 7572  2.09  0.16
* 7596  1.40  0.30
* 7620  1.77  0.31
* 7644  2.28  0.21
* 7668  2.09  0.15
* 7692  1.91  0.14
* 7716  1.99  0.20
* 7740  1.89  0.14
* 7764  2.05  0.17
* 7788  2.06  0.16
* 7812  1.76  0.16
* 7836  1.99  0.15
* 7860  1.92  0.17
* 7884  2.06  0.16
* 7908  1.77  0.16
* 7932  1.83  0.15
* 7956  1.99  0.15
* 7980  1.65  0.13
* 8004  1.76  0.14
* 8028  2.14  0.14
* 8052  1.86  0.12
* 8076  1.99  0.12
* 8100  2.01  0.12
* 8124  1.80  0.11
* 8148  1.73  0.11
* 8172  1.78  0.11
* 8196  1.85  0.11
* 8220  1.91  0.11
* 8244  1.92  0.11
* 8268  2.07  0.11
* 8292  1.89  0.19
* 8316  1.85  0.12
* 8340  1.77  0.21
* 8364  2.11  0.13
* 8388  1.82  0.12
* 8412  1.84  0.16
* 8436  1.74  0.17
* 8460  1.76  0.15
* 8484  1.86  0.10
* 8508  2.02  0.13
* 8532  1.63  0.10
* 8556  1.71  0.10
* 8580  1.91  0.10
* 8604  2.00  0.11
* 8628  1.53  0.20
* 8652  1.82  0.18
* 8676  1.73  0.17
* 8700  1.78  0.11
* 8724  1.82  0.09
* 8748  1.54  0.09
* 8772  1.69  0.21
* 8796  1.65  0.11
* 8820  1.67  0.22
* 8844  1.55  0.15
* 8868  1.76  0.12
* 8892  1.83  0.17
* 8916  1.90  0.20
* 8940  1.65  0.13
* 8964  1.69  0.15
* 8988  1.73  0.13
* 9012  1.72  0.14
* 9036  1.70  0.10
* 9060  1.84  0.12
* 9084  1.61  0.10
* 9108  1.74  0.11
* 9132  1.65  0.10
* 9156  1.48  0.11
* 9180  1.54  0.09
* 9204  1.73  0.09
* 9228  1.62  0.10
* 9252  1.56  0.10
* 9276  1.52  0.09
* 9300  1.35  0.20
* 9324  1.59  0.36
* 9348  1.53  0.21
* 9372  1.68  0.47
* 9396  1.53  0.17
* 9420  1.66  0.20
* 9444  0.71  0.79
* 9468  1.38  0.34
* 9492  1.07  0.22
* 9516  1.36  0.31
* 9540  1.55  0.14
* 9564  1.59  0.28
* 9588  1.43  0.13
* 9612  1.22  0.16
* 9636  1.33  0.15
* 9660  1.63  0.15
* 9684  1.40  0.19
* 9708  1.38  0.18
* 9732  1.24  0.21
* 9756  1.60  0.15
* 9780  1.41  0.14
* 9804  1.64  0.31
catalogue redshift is 0.11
